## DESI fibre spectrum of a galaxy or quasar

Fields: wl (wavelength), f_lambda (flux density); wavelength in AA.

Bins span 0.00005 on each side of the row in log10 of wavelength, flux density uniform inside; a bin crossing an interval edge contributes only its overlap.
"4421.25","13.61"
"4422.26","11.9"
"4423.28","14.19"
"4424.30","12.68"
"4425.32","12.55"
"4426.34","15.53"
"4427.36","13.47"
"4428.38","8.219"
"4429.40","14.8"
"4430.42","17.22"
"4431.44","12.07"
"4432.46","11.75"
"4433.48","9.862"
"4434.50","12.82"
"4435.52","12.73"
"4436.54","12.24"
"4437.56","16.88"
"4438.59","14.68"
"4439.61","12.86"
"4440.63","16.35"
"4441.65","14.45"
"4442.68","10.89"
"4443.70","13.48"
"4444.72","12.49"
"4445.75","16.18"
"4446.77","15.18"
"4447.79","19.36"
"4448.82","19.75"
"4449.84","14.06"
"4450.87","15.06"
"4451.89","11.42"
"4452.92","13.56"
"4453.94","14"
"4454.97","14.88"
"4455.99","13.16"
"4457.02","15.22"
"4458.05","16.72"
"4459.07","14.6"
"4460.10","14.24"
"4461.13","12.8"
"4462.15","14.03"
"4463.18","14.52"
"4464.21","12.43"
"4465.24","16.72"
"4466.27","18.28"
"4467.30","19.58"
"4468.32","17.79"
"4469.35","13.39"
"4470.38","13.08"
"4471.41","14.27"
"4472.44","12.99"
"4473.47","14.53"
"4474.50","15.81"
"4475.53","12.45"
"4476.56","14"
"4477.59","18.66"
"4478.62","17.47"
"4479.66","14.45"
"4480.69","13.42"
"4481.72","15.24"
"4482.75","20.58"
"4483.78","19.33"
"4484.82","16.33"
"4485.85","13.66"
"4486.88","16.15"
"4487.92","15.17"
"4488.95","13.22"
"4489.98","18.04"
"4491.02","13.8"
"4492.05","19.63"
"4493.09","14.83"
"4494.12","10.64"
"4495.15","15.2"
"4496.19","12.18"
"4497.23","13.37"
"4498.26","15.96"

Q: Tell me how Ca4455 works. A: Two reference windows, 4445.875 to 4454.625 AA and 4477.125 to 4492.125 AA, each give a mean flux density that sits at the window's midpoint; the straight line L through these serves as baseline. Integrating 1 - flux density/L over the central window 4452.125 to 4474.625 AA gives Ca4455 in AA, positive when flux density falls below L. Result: 1.3 AA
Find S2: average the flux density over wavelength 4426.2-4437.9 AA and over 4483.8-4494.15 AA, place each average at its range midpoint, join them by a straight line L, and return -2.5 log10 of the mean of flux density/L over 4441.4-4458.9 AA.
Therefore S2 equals -0.07 mag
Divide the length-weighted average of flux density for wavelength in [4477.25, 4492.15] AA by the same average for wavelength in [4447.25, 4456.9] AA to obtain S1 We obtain 1.08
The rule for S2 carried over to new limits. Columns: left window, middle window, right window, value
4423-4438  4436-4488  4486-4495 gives -0.07 mag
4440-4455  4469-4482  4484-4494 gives 0.05 mag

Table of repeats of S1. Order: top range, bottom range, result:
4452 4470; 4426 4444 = 1.12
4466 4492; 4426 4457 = 1.12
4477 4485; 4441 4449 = 1.12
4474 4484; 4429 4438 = 1.20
